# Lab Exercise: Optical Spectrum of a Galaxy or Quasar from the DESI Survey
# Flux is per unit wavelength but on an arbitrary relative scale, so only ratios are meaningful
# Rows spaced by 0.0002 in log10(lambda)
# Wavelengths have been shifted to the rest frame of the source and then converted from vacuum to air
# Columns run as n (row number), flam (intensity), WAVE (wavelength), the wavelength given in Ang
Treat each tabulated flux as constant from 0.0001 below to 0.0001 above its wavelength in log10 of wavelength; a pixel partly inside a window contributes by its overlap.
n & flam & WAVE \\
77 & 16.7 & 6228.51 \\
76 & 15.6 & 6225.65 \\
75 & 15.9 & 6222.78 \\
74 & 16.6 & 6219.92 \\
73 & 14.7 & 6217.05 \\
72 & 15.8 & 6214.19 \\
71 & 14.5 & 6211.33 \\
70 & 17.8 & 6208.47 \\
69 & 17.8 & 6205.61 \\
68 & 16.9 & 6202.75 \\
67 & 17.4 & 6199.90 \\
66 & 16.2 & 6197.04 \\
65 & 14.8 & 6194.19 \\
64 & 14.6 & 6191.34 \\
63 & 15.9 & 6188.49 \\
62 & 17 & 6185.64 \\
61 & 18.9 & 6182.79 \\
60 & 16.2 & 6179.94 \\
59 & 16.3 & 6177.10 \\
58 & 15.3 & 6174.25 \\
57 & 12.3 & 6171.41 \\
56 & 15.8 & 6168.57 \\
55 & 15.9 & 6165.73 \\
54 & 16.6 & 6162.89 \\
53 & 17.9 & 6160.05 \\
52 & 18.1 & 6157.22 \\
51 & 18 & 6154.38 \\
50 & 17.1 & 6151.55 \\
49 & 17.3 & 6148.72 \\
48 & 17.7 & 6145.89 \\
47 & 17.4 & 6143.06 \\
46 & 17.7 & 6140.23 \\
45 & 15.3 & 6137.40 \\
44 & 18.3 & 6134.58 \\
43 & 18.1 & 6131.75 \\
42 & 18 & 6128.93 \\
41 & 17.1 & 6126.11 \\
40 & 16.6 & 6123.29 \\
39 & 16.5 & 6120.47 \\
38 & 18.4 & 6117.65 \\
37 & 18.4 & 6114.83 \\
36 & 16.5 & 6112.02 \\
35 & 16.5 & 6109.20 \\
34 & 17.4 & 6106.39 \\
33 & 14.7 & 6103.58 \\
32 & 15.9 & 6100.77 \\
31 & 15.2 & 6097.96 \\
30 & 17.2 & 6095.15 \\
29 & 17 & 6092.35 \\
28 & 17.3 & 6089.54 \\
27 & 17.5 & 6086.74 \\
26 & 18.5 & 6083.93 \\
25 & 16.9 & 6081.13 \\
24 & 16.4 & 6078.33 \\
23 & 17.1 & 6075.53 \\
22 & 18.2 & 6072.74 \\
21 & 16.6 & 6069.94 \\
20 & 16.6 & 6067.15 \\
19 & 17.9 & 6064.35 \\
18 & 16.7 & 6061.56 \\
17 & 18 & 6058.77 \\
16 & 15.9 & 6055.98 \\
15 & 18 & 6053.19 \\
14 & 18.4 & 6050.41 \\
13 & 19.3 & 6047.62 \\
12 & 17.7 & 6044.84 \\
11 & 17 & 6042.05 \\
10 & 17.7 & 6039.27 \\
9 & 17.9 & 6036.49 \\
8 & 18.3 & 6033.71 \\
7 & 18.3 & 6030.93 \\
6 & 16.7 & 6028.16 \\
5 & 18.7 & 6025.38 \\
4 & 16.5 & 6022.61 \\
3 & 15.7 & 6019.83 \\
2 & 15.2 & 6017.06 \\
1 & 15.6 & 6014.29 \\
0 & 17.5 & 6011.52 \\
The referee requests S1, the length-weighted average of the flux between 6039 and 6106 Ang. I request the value 17.1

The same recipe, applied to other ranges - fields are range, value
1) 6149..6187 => 16.6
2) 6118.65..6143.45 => 17.2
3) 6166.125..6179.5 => 15.1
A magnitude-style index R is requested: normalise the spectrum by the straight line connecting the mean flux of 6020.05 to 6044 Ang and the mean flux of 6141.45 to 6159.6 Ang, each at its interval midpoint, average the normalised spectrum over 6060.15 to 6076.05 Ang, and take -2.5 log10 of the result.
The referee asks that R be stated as 0.02 mag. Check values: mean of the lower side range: 17.5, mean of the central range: 17.2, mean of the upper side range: 17.6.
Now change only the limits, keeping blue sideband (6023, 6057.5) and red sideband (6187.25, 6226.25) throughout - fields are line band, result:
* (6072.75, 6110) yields 0.03 mag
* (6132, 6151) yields -0.04 mag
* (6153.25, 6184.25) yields 0.00 mag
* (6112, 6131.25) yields -0.03 mag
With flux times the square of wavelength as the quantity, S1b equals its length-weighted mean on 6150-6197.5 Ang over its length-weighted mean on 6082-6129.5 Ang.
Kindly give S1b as 0.98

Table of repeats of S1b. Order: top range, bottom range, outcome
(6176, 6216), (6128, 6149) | 0.96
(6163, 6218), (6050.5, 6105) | 0.98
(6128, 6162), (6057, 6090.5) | 1.04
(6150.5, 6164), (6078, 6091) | 1.04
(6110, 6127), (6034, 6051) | 0.98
